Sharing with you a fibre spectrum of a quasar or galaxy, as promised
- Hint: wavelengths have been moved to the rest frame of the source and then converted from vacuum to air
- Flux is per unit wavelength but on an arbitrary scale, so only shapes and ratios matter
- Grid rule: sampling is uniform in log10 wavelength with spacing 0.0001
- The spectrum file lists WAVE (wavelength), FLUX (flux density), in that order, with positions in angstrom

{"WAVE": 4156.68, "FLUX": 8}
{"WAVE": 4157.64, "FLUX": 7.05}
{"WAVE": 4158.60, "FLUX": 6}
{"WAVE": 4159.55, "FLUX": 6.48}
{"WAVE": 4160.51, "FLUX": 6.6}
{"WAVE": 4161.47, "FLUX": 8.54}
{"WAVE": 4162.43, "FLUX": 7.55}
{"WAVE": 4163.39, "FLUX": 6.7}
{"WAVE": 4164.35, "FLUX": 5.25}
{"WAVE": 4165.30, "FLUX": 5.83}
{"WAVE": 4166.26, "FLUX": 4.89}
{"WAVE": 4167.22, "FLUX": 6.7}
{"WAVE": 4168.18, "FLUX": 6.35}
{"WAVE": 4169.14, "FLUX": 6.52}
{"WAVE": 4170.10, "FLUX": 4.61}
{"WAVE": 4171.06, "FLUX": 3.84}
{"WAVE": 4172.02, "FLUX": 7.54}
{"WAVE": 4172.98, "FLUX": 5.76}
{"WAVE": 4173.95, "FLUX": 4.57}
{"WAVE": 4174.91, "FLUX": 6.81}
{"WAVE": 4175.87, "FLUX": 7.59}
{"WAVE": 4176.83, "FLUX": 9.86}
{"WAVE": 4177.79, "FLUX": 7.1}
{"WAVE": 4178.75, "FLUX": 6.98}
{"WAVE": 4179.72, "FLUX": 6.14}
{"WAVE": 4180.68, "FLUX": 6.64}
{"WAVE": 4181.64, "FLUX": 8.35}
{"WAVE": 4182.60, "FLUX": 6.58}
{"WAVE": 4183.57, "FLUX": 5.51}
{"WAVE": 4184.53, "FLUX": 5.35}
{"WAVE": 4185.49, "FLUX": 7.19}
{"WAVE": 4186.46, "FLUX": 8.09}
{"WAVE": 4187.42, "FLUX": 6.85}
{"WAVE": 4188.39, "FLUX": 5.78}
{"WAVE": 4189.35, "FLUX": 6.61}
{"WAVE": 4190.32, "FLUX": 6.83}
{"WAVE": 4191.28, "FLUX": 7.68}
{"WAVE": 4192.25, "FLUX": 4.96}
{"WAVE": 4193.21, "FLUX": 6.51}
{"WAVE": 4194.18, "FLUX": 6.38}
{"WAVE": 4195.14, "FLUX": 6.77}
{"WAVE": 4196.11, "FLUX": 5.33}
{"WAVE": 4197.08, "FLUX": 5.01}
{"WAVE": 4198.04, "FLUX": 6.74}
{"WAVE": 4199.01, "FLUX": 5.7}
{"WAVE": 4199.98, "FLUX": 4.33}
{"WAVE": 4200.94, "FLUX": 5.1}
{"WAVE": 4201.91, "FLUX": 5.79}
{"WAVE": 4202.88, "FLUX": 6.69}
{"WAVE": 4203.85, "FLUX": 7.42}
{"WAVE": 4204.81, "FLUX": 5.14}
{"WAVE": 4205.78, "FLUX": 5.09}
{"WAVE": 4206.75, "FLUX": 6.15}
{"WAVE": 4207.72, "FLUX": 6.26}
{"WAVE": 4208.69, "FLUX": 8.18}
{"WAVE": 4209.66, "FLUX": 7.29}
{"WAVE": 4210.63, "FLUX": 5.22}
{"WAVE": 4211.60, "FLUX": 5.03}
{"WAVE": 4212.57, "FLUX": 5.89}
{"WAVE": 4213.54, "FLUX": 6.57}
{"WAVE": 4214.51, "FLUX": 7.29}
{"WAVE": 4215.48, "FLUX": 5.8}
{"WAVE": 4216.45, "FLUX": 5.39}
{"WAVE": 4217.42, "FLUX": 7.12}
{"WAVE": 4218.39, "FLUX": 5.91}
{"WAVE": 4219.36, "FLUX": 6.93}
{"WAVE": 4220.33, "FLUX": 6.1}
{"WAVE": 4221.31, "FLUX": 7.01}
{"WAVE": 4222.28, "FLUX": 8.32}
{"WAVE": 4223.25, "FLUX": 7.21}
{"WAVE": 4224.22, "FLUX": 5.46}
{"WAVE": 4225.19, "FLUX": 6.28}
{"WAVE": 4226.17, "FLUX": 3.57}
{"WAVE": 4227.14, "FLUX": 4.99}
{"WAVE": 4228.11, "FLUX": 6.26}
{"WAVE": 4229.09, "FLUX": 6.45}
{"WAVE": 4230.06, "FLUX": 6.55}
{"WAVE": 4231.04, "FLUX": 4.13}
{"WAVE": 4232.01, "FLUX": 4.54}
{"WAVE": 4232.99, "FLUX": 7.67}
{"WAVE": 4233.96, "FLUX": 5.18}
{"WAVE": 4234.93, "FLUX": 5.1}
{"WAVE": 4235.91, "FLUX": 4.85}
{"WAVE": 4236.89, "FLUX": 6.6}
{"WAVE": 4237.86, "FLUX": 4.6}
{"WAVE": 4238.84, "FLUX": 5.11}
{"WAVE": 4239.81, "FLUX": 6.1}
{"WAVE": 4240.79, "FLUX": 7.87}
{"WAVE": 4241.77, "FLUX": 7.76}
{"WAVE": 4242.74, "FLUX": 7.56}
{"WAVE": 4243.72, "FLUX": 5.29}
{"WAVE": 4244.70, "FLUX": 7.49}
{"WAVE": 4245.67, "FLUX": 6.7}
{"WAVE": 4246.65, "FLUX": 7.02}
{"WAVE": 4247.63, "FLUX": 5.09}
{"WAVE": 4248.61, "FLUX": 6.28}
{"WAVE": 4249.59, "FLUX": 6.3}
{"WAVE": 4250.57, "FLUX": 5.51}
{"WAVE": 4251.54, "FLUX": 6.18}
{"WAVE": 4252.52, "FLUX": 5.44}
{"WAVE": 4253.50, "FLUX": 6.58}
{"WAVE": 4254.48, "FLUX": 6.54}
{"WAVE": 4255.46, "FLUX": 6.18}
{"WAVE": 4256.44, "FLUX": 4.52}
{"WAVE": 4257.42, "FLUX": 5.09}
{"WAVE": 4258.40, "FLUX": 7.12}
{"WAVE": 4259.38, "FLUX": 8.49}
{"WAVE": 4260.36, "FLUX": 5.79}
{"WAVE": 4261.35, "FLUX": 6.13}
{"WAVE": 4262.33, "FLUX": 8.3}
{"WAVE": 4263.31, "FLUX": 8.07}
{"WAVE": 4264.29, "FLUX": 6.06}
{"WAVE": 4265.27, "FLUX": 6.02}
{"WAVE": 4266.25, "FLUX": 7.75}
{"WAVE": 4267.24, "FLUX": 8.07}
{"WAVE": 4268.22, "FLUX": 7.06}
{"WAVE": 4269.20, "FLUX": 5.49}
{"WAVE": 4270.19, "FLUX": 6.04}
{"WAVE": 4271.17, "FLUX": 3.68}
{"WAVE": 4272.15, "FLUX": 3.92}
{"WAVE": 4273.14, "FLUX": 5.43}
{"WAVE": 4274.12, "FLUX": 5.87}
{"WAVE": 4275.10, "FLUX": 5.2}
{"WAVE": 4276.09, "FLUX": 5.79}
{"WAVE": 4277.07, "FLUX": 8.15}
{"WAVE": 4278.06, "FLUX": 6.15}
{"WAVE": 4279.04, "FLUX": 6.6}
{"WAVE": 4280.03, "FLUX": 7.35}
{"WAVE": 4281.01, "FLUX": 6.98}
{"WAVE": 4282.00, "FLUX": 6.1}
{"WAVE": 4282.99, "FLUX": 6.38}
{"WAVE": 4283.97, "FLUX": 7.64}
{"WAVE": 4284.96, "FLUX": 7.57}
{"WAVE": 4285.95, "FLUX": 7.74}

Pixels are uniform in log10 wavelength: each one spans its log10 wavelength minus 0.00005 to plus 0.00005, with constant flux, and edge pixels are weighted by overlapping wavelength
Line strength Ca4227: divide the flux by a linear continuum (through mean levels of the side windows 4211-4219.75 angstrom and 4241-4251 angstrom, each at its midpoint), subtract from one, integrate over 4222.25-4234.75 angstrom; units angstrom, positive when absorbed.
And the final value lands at 1.10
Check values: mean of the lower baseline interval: 6.2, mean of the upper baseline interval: 6.54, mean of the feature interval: 5.79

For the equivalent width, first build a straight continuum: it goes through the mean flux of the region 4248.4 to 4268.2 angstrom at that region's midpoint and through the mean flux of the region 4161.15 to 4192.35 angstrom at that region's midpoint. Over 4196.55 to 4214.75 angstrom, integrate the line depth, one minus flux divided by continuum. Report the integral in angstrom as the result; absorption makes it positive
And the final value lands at 1.4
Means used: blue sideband 6.54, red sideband 6.54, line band 6.03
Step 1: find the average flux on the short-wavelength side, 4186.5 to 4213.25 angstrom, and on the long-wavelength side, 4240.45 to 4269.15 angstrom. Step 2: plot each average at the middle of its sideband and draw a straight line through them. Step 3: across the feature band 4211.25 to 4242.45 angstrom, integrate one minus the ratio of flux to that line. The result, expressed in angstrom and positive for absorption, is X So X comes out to 1.5 angstrom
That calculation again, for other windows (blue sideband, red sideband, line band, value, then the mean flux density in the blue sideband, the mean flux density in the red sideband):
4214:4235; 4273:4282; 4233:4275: 0.4 angstrom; 6.08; 6.42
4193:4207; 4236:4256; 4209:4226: -1.0 angstrom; 5.86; 6.28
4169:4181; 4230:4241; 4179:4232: -1.6 angstrom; 6.45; 5.6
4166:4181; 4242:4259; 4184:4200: 0.1 angstrom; 6.39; 6.21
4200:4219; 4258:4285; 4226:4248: 1.2 angstrom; 6.14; 6.52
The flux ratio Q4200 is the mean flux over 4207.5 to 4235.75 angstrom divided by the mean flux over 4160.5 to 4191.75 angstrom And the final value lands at 0.9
